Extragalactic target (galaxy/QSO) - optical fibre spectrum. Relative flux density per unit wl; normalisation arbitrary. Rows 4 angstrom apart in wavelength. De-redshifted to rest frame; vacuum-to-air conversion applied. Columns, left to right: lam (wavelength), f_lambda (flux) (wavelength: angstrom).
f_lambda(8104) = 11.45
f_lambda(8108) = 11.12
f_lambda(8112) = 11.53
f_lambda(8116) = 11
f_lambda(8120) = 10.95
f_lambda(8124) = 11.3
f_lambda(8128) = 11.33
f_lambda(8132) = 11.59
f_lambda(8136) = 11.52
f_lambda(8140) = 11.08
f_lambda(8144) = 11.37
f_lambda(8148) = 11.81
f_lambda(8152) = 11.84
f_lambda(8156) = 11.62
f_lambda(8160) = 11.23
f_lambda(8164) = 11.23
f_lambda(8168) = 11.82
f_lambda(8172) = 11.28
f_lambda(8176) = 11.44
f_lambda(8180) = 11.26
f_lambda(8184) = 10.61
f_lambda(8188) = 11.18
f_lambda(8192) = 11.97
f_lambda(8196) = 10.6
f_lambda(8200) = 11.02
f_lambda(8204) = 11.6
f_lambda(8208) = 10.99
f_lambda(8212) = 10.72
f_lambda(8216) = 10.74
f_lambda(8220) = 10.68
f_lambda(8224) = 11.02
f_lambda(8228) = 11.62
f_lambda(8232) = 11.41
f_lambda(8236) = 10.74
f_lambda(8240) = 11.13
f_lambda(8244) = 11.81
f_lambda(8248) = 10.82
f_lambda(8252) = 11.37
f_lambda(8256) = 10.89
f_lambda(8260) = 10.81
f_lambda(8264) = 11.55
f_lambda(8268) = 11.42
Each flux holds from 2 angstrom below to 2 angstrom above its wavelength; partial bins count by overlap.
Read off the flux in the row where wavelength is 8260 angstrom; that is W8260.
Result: 10.81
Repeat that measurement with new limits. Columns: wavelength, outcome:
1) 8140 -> 11.08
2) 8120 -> 10.95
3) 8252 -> 11.37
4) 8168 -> 11.82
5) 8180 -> 11.26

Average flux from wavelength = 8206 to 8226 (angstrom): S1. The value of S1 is 10.8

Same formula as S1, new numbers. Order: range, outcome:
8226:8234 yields 11.5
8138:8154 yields 11.5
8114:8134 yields 11.2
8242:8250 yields 11.3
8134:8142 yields 11.3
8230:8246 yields 11.3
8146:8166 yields 11.5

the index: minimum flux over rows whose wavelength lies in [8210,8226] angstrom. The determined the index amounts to 10.68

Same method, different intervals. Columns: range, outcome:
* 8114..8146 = 10.95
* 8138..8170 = 11.08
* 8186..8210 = 10.6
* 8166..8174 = 11.28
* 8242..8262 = 10.81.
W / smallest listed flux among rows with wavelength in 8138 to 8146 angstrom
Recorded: 11.08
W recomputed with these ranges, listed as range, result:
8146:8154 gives 11.81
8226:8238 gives 10.74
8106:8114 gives 11.12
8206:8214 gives 10.72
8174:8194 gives 10.61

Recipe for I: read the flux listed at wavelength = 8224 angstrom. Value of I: 11.02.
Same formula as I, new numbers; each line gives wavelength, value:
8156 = 11.62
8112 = 11.53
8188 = 11.18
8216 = 10.74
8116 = 11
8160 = 11.23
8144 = 11.37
